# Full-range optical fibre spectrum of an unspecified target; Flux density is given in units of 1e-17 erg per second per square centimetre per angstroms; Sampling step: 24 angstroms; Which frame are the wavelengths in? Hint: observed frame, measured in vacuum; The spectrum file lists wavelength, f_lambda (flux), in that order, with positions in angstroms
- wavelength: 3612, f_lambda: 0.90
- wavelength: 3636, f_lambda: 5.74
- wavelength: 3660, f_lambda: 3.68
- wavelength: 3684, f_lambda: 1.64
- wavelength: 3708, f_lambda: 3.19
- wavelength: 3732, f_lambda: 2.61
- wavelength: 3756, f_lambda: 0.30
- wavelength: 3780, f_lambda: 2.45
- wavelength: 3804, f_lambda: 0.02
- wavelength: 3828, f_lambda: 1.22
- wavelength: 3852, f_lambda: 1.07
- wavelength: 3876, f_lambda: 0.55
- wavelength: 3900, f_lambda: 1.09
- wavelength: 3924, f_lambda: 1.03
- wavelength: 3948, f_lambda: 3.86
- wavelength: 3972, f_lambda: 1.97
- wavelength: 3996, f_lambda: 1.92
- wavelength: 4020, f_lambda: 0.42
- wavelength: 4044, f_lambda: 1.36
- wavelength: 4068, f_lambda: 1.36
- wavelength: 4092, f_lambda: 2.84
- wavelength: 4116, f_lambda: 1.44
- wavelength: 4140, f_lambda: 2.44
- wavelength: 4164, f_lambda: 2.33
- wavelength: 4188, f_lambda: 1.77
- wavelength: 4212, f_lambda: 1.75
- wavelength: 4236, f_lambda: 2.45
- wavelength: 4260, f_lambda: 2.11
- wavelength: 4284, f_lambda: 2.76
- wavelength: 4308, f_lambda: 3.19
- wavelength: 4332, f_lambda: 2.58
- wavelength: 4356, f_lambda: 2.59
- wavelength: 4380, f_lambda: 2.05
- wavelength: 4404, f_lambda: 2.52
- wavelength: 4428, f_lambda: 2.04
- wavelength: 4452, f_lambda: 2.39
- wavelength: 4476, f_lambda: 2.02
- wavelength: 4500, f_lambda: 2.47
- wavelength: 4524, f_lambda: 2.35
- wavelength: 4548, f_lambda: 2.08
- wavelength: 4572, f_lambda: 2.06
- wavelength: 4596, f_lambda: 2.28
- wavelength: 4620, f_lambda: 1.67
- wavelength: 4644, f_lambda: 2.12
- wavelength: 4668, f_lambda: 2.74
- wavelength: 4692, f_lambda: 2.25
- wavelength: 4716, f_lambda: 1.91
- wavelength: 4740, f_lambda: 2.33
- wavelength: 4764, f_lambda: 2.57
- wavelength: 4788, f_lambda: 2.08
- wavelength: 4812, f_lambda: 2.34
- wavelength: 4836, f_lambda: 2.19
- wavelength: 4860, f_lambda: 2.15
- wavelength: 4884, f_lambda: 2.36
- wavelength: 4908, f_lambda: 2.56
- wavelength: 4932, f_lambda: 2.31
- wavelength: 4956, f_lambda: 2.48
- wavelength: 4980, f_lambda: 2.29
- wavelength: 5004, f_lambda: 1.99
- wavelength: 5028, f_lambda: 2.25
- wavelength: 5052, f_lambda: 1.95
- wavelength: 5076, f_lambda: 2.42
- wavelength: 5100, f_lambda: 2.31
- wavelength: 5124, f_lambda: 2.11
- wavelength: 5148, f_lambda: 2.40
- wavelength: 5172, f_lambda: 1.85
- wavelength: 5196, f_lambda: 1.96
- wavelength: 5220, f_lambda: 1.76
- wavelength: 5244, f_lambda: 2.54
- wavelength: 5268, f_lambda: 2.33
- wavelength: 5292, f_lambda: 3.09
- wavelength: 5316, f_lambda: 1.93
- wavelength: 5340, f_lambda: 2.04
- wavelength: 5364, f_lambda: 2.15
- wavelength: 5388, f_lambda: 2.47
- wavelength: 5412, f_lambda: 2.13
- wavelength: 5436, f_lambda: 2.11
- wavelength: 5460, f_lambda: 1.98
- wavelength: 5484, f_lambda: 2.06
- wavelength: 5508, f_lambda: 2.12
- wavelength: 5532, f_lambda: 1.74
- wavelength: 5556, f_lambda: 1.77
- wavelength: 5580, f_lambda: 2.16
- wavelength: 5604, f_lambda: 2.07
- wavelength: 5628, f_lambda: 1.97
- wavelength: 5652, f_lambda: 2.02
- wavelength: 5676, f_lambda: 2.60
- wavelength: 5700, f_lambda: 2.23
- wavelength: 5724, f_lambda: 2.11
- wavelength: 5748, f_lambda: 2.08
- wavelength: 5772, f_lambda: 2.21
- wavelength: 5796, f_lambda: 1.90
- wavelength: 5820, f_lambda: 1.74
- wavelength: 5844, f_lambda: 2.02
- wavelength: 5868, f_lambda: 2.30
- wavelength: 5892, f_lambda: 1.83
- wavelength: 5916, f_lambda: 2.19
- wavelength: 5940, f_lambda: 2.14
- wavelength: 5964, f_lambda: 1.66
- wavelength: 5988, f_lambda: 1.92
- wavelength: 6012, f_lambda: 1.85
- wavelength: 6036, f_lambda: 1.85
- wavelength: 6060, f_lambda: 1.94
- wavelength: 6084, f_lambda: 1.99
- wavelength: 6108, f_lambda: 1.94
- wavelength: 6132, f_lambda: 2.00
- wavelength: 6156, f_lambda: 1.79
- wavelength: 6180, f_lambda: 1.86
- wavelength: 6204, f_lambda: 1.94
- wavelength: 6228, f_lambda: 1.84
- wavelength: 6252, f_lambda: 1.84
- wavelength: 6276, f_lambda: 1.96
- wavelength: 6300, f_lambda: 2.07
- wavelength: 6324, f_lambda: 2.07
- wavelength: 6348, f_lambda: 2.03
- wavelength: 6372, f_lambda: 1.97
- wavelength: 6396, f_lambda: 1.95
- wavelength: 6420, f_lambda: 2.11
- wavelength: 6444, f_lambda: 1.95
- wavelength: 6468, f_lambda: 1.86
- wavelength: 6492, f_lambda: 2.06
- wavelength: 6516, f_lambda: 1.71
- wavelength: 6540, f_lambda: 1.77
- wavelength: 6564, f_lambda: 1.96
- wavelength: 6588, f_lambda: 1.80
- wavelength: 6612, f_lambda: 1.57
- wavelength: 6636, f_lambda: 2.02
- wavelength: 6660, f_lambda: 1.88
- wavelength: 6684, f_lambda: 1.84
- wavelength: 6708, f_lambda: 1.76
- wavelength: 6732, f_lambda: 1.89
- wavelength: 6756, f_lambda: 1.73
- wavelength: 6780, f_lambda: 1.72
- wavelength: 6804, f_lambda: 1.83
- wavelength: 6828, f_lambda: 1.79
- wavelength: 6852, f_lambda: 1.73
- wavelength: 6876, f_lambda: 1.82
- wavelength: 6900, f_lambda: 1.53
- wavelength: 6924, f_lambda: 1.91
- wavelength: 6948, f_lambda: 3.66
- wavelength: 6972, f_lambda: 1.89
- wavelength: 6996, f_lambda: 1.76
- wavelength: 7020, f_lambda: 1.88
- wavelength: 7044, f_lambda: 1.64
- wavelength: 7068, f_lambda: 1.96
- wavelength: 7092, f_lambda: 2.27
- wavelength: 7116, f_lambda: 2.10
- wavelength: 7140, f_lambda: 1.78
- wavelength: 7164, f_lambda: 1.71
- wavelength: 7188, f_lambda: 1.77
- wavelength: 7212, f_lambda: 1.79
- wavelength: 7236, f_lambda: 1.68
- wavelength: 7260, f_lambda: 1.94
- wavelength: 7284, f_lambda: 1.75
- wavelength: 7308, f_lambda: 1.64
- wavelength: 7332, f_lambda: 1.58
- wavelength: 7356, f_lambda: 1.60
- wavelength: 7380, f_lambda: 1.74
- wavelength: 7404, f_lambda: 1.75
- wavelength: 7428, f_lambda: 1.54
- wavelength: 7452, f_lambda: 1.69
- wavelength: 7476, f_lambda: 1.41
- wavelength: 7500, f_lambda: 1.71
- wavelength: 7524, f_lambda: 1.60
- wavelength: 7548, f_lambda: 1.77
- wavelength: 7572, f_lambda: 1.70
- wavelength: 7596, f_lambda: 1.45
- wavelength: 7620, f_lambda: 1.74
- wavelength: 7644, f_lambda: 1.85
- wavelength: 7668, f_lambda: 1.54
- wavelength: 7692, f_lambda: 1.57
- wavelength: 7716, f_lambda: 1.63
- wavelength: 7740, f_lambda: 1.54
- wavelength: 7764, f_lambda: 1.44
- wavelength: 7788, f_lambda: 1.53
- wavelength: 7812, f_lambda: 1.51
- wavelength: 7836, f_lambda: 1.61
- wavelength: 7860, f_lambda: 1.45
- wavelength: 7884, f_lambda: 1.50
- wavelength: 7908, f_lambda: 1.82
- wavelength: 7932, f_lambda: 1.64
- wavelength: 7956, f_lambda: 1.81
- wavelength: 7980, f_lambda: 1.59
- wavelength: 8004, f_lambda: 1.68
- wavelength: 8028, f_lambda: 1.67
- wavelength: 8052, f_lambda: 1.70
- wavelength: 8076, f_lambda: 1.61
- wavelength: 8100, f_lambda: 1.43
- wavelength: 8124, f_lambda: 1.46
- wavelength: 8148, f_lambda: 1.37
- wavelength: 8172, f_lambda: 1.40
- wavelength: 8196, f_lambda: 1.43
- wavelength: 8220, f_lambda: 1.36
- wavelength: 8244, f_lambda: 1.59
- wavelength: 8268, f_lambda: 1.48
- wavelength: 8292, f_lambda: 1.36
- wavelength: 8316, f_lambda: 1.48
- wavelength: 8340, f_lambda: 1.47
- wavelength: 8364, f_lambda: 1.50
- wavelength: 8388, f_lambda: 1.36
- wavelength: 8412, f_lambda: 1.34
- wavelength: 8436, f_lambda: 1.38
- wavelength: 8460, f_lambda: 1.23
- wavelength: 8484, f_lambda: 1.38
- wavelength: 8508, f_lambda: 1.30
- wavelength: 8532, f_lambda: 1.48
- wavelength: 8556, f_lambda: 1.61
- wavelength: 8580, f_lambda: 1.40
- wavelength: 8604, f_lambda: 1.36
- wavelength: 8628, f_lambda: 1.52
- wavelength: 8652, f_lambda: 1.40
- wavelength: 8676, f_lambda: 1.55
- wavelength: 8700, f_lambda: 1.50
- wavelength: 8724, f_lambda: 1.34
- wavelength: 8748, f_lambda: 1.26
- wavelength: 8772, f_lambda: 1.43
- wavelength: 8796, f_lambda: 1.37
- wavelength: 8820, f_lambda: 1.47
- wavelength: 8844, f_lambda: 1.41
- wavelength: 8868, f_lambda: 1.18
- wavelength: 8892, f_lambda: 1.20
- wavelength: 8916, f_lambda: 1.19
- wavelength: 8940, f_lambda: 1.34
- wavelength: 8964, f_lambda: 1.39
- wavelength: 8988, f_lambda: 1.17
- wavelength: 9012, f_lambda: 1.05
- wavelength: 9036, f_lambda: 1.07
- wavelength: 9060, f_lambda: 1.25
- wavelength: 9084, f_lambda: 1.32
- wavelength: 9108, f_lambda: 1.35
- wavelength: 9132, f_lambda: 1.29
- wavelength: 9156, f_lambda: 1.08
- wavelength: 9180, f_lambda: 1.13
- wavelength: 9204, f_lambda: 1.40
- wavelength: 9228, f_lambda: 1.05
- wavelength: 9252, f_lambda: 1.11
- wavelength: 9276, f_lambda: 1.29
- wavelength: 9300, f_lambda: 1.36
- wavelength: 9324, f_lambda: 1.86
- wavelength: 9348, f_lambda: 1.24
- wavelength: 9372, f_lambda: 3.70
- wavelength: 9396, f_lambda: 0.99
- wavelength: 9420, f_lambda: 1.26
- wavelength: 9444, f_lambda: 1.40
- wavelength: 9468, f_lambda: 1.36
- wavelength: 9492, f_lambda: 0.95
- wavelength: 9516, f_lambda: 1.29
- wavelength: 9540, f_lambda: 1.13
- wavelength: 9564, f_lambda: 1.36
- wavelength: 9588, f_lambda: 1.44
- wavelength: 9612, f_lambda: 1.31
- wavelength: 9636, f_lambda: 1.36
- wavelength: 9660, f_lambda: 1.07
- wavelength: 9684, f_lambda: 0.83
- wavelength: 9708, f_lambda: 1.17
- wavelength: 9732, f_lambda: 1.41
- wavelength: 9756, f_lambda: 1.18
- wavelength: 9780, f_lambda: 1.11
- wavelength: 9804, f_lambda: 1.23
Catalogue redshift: 0.06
